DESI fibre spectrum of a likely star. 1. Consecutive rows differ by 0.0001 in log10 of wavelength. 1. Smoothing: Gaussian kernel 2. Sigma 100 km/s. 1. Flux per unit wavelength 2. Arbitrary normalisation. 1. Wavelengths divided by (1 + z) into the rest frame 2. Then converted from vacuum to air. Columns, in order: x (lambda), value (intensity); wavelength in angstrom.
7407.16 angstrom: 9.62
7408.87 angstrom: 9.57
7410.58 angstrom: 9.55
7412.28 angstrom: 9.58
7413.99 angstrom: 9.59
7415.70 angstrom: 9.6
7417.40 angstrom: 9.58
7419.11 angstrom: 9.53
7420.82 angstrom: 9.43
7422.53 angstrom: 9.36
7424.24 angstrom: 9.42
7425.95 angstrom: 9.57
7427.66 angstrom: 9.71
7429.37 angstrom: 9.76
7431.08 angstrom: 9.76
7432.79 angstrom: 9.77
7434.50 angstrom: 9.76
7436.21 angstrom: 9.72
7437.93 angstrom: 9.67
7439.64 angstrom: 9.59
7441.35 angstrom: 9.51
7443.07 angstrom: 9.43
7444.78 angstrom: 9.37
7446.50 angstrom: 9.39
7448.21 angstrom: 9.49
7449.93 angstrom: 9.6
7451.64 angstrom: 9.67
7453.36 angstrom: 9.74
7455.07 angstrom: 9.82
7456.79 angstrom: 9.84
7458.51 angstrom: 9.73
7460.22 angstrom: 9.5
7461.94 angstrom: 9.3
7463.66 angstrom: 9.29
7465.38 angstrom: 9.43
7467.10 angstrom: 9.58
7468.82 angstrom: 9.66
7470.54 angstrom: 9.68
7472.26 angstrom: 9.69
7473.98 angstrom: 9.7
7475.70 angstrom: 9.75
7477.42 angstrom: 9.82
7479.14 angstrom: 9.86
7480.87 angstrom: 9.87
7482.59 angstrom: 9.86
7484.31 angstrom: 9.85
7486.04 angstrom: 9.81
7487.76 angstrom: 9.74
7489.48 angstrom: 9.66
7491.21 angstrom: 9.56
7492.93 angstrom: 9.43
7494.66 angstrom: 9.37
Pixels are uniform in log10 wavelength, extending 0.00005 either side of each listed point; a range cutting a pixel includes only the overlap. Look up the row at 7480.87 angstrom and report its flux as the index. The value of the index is 9.87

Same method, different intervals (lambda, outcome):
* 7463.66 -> 9.29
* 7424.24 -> 9.42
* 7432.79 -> 9.77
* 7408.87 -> 9.57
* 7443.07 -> 9.43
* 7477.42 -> 9.82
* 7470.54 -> 9.68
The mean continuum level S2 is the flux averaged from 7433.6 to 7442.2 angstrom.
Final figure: 9.65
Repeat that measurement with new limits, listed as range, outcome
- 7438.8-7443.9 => 9.5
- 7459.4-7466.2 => 9.37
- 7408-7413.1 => 9.56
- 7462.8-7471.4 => 9.52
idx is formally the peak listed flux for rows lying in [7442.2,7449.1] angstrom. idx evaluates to 9.49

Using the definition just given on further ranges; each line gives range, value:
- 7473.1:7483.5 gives 9.87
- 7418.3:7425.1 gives 9.53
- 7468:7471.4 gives 9.68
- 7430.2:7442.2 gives 9.77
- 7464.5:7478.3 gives 9.82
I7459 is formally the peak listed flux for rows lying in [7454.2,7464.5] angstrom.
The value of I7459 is 9.84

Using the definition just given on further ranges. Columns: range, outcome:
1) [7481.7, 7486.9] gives 9.86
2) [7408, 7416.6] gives 9.6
